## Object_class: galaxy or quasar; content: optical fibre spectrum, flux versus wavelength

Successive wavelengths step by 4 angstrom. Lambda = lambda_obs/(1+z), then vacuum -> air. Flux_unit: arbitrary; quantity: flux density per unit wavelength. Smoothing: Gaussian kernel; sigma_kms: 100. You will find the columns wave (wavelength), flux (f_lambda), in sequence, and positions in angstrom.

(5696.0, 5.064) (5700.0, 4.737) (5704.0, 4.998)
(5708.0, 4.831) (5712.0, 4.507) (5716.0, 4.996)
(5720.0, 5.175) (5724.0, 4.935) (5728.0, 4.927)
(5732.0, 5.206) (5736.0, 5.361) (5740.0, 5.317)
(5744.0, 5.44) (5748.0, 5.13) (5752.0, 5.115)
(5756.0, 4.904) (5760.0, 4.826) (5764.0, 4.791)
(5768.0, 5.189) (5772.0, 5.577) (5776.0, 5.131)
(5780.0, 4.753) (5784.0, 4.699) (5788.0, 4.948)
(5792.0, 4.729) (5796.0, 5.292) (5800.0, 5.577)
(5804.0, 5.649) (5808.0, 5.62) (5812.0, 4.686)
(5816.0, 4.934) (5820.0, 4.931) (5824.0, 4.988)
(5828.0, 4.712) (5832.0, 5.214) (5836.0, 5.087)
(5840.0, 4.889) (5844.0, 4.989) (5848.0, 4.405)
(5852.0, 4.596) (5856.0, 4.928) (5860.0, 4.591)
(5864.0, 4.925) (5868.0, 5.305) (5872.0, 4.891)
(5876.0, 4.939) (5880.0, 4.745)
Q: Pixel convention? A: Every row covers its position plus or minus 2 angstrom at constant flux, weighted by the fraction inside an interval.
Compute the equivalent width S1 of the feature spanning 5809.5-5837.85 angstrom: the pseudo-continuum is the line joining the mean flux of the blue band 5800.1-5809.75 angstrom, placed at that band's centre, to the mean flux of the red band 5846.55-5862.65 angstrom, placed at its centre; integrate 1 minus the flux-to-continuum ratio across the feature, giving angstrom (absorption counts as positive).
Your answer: 1.63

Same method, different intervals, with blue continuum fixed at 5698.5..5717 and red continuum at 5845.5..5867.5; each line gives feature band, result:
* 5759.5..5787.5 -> -1.3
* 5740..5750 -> -1.0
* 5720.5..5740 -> -1.4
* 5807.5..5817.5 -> -0.5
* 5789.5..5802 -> -1.1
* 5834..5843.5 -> -0.5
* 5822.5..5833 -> -0.4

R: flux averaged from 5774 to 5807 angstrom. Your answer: 5.11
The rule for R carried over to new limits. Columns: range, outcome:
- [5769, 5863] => 5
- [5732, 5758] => 5.21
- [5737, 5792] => 5.06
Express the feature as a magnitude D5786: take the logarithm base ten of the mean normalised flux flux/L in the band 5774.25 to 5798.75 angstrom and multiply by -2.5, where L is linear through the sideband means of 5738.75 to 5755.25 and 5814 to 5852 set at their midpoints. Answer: 0.03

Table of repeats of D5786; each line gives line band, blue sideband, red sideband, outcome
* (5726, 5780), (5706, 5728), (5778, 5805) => -0.03 mag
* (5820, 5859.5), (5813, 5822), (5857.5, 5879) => 0.01 mag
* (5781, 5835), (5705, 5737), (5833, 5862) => -0.05 mag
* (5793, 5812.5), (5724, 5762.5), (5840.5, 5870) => -0.09 mag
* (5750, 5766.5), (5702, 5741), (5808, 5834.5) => 0.02 mag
